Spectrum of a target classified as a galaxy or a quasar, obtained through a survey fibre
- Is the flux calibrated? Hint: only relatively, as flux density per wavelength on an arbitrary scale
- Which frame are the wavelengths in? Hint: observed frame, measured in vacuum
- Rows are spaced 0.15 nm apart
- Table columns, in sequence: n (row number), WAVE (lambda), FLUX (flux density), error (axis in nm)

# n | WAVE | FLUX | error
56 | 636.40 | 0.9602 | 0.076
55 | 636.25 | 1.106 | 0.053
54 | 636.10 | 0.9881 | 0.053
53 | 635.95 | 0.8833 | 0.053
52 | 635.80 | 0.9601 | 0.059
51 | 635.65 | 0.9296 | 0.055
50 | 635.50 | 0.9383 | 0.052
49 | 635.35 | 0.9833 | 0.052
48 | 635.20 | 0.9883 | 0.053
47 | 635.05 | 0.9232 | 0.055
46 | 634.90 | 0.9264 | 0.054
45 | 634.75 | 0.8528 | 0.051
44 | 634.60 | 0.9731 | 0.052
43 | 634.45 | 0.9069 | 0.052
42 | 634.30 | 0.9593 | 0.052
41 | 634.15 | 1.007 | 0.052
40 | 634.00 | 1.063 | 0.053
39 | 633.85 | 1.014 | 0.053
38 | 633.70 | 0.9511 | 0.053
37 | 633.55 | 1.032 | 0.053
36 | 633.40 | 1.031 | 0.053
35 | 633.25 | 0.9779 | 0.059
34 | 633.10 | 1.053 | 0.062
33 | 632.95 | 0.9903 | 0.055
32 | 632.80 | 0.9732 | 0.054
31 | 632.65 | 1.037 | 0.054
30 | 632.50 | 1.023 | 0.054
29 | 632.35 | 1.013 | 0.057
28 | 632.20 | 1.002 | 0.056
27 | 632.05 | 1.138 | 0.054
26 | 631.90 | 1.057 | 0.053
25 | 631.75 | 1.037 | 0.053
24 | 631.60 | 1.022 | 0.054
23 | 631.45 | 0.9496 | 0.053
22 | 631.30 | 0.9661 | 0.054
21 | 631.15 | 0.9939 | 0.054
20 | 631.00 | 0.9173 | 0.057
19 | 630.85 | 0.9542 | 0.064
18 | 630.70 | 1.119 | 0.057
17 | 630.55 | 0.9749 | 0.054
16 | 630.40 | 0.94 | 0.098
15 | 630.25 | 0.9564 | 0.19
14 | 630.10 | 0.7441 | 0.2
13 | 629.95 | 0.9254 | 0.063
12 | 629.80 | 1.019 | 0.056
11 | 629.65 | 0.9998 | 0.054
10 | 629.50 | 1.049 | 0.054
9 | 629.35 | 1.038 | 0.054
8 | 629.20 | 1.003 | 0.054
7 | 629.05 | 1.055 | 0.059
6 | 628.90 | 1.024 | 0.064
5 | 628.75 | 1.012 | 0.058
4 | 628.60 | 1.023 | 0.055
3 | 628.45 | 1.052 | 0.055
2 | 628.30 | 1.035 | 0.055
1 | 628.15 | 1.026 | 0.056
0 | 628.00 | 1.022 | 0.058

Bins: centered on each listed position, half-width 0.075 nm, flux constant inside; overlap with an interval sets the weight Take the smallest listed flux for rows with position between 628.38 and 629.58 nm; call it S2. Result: 1.003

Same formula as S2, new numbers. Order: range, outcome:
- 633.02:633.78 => 0.9511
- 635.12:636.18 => 0.8833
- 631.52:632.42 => 1.002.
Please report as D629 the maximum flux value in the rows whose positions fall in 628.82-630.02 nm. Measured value 1.055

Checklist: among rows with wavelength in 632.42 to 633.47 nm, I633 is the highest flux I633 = 1.053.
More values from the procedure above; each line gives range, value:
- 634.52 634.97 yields 0.9731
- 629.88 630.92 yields 1.119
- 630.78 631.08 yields 0.9542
